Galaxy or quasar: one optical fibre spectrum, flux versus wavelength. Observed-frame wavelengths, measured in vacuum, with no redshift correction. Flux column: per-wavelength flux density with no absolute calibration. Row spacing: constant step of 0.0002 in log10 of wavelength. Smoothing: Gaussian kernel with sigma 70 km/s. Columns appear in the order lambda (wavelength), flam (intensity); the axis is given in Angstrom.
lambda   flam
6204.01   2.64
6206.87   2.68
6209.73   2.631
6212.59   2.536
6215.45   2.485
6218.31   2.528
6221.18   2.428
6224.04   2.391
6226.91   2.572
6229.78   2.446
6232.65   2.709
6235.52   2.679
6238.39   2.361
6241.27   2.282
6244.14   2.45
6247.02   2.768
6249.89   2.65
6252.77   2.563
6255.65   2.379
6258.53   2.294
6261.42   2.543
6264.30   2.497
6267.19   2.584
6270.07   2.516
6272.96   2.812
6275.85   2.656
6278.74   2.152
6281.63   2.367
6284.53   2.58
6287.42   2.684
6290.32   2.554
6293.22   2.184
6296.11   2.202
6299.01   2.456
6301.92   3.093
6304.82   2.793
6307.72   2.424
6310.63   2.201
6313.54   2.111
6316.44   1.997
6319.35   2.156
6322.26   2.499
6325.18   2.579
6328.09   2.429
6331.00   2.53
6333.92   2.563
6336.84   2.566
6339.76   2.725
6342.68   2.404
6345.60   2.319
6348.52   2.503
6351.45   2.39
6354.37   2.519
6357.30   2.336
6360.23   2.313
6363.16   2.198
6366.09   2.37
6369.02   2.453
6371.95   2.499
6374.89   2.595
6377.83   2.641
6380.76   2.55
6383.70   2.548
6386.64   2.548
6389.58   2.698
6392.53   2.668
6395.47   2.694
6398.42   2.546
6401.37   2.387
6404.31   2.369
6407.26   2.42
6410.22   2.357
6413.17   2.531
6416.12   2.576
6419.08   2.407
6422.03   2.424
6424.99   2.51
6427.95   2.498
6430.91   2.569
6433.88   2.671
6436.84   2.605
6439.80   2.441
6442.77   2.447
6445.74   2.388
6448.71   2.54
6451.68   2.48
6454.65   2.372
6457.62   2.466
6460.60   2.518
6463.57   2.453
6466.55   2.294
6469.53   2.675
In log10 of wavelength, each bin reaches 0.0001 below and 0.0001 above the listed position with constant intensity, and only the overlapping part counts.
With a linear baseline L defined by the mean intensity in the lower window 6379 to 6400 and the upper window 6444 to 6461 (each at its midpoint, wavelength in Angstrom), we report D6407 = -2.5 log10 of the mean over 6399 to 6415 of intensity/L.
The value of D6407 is 0.06 mag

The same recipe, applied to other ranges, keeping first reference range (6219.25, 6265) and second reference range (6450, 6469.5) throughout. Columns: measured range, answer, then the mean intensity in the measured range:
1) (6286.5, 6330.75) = 0.03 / 2.42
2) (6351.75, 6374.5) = 0.03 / 2.39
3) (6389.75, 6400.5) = -0.07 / 2.63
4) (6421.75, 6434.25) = -0.03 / 2.53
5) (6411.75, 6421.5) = -0.02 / 2.5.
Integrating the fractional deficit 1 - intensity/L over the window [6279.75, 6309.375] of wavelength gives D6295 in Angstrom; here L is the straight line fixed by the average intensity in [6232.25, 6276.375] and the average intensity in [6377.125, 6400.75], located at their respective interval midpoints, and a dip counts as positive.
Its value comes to 0.38 Angstrom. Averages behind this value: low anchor 2.54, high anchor 2.6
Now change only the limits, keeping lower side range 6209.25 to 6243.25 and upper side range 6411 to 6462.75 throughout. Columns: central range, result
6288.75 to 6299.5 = 0.7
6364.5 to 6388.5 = -0.3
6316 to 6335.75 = 0.6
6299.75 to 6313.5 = -0.4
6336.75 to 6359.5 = 0.3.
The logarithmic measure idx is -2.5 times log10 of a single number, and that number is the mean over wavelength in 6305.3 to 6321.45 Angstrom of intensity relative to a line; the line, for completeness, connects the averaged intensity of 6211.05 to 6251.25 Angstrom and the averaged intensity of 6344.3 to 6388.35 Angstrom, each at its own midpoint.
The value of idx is 0.12 mag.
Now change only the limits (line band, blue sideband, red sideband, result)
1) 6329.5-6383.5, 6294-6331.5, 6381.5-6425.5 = 0.00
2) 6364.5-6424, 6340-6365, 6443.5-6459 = -0.04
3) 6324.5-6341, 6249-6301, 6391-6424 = -0.03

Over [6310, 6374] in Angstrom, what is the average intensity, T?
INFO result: 2.4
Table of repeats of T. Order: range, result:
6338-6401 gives 2.5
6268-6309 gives 2.54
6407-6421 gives 2.46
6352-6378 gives 2.42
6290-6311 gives 2.5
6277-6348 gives 2.44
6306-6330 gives 2.31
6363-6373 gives 2.4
